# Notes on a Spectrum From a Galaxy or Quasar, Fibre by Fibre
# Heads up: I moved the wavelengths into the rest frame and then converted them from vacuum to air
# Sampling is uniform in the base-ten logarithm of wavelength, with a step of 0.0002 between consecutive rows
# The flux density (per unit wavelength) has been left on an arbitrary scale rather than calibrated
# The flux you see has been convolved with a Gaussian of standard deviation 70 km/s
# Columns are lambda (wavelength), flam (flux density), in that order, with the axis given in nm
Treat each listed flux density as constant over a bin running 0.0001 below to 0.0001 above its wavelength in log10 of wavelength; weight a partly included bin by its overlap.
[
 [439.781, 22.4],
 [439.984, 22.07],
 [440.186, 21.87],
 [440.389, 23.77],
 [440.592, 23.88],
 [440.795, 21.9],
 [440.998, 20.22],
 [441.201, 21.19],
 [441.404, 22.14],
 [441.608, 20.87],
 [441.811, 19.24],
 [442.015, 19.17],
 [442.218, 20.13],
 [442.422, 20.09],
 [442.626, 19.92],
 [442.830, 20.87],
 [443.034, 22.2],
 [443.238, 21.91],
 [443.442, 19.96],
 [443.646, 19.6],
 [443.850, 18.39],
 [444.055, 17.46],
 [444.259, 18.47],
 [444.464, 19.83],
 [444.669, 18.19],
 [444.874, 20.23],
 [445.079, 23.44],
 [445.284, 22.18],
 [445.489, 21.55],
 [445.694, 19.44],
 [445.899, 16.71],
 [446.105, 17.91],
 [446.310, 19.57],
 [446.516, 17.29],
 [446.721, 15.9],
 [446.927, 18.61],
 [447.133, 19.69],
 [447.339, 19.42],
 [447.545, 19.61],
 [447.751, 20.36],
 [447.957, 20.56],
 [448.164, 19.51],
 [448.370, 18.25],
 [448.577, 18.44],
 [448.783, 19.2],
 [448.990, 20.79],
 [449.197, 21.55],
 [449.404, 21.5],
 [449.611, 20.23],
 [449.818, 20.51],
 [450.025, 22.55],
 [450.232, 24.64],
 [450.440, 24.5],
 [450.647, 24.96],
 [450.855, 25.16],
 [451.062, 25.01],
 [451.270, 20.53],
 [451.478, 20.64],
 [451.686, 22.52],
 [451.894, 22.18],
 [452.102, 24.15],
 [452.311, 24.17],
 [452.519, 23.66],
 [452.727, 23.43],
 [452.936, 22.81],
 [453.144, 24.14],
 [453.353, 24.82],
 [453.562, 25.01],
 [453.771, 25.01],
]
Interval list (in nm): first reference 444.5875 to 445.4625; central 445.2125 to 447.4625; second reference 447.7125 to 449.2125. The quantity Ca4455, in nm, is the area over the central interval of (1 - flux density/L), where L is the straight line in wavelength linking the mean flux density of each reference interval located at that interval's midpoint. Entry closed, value 0.19 nm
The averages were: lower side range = 21.1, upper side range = 19.7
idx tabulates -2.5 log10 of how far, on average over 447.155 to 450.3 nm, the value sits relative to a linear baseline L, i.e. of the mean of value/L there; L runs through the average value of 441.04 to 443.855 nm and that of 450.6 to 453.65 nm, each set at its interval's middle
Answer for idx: 0.10 mag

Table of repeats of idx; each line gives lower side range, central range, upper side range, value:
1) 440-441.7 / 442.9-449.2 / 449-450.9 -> 0.15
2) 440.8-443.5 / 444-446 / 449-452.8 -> 0.08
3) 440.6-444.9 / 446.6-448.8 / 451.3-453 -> 0.14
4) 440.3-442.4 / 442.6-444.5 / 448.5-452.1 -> 0.08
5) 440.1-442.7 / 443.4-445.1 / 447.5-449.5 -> 0.07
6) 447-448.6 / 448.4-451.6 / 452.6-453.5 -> -0.03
